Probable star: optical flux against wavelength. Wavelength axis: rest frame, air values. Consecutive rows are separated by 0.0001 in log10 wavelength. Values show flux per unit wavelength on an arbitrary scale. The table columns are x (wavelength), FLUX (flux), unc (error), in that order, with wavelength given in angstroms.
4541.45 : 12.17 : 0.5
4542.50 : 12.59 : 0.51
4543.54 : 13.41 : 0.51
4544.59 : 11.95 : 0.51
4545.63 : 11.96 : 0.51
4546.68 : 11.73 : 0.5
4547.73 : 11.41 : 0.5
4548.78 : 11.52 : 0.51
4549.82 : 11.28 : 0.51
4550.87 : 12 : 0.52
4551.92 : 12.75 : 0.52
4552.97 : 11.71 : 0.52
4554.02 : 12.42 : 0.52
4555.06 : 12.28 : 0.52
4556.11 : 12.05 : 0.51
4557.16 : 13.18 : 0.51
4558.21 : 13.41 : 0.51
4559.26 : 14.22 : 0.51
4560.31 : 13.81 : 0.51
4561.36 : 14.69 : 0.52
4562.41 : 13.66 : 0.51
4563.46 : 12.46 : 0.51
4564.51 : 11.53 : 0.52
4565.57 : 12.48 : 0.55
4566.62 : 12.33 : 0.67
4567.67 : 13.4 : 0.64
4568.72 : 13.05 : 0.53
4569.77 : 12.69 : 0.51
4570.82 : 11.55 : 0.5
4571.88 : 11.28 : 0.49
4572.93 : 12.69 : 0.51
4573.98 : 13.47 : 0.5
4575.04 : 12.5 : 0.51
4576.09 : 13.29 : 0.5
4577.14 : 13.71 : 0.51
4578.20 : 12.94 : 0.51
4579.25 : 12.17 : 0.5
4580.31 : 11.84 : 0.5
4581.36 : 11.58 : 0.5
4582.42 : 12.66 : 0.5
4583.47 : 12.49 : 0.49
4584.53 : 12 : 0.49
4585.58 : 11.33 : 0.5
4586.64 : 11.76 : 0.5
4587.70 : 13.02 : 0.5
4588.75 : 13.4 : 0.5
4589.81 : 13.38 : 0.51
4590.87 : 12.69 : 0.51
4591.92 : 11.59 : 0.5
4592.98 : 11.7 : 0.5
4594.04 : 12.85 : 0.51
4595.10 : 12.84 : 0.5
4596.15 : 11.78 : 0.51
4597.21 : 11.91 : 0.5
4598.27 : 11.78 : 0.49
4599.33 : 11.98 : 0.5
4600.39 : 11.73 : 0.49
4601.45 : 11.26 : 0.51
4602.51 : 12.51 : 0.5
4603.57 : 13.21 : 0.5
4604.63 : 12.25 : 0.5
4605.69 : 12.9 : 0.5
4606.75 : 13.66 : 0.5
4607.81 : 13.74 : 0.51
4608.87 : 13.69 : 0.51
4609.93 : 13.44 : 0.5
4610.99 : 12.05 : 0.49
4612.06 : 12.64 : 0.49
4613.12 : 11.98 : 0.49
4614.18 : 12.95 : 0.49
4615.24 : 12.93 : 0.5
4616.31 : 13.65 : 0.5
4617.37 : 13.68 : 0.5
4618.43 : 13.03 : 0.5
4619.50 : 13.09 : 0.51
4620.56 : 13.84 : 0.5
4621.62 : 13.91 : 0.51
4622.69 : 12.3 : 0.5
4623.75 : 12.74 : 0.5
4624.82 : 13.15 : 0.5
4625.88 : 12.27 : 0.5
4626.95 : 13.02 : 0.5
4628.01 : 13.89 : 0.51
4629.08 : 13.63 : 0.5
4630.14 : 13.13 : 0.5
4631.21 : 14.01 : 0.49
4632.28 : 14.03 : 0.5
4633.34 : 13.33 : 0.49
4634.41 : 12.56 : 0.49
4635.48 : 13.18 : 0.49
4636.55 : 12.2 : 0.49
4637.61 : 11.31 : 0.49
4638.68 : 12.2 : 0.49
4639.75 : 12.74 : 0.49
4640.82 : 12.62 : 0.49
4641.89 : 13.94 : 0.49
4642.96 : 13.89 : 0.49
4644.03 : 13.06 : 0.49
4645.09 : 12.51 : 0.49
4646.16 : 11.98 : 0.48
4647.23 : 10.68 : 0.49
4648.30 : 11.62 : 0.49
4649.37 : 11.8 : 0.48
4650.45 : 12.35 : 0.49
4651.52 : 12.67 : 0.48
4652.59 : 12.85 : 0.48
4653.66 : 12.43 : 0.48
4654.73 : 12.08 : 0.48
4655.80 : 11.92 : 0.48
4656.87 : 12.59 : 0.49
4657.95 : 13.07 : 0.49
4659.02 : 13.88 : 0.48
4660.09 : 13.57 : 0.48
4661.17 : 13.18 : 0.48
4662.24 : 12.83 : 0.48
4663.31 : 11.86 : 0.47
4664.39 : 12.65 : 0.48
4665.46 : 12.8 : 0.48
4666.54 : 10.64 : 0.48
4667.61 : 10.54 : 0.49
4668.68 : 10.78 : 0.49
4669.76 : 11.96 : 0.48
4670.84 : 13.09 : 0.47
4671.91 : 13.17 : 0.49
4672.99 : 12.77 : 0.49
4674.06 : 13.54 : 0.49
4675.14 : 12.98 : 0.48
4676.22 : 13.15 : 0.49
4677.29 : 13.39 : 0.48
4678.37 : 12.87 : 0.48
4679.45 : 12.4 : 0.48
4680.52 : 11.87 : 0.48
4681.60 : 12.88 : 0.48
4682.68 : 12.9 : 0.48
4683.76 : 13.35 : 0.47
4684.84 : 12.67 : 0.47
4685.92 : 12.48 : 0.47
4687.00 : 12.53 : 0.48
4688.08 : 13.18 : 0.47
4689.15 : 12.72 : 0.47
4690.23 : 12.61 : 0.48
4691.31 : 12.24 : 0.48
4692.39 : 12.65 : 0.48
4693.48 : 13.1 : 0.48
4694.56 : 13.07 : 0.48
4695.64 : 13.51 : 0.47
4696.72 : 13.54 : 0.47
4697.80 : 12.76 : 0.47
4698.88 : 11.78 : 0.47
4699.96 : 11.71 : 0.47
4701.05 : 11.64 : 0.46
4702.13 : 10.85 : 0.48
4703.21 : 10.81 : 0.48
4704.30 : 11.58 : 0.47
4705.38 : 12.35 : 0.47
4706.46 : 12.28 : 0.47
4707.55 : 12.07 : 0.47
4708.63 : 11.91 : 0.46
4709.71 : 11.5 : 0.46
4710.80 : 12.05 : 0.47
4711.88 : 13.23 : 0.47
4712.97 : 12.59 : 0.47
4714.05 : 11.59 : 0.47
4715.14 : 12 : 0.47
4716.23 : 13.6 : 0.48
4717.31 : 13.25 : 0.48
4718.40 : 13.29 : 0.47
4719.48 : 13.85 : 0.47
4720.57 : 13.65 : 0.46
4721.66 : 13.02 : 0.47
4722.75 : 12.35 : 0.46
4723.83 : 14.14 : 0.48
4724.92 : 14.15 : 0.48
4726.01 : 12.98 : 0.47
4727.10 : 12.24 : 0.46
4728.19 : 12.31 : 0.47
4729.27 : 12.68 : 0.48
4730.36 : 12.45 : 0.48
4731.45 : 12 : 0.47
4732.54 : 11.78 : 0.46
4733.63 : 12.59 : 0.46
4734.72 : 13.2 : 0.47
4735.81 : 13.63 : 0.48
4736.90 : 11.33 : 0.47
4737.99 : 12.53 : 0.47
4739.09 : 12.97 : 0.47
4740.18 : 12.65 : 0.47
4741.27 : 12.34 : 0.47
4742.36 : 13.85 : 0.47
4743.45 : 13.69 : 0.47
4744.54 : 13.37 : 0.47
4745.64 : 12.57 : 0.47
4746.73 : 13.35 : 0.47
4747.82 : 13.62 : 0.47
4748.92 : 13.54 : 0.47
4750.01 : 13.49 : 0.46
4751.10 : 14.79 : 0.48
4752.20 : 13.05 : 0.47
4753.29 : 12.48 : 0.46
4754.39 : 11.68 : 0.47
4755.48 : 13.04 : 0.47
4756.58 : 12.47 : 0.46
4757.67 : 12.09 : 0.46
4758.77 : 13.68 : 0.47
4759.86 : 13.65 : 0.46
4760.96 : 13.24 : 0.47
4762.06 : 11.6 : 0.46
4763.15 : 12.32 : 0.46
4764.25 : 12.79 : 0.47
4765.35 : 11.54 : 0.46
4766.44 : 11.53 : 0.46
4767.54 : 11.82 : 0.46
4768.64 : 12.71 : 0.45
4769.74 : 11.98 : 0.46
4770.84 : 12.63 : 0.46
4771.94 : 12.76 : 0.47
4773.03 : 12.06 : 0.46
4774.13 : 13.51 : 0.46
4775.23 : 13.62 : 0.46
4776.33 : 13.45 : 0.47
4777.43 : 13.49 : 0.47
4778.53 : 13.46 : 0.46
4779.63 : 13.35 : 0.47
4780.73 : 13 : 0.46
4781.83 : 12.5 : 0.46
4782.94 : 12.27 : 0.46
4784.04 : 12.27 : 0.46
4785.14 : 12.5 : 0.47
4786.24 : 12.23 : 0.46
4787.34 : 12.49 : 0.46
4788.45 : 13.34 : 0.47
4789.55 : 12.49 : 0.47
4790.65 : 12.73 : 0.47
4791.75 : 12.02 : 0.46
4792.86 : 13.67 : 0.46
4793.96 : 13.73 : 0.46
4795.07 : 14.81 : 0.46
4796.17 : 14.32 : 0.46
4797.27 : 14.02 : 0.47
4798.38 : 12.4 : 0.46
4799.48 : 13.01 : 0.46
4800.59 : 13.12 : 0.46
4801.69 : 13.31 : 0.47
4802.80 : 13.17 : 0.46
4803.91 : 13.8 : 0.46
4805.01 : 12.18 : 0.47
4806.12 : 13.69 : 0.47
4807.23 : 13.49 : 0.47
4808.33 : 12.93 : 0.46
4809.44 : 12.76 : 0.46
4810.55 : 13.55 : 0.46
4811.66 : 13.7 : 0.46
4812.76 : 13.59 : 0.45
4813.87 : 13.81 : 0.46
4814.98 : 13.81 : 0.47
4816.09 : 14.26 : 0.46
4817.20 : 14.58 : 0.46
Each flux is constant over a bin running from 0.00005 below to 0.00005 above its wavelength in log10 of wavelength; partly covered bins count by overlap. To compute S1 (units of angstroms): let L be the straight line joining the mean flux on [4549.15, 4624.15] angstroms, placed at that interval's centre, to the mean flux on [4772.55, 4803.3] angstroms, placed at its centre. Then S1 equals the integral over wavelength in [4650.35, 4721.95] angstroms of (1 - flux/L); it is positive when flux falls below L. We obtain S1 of 1.8 angstroms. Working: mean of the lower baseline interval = 12.7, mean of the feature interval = 12.5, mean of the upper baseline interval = 13.1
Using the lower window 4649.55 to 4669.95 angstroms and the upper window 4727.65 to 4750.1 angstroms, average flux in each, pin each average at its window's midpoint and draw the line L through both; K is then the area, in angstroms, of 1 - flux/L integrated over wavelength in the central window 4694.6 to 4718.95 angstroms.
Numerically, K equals 0.7 angstroms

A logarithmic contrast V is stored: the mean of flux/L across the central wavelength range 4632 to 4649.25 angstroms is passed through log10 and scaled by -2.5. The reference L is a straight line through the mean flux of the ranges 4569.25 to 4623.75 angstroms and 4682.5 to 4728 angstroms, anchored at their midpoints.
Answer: 0.00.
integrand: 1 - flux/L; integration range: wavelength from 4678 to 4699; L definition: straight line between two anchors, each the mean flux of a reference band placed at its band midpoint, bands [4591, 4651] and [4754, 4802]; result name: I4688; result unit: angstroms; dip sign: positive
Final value 0.0 angstroms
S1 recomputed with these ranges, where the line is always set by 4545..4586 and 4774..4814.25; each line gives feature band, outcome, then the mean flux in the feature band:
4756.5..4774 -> 0.85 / 12.5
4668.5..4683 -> 0.10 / 12.7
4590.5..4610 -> 0.20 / 12.5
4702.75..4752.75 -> 0.73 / 12.8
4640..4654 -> 0.27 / 12.5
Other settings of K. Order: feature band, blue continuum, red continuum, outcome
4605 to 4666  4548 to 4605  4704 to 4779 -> -1.4 angstroms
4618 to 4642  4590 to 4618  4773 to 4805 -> -0.7 angstroms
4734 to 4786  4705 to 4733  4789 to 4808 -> 0.6 angstroms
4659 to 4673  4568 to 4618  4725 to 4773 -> 0.3 angstroms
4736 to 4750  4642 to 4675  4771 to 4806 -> -0.2 angstroms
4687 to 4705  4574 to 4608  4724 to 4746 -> 0.5 angstroms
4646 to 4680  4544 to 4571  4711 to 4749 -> 0.9 angstroms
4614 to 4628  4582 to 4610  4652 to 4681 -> -0.7 angstroms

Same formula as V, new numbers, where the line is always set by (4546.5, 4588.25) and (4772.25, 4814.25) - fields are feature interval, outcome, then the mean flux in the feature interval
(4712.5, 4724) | -0.01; 13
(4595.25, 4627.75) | -0.01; 12.8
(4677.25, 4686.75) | 0.01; 12.7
